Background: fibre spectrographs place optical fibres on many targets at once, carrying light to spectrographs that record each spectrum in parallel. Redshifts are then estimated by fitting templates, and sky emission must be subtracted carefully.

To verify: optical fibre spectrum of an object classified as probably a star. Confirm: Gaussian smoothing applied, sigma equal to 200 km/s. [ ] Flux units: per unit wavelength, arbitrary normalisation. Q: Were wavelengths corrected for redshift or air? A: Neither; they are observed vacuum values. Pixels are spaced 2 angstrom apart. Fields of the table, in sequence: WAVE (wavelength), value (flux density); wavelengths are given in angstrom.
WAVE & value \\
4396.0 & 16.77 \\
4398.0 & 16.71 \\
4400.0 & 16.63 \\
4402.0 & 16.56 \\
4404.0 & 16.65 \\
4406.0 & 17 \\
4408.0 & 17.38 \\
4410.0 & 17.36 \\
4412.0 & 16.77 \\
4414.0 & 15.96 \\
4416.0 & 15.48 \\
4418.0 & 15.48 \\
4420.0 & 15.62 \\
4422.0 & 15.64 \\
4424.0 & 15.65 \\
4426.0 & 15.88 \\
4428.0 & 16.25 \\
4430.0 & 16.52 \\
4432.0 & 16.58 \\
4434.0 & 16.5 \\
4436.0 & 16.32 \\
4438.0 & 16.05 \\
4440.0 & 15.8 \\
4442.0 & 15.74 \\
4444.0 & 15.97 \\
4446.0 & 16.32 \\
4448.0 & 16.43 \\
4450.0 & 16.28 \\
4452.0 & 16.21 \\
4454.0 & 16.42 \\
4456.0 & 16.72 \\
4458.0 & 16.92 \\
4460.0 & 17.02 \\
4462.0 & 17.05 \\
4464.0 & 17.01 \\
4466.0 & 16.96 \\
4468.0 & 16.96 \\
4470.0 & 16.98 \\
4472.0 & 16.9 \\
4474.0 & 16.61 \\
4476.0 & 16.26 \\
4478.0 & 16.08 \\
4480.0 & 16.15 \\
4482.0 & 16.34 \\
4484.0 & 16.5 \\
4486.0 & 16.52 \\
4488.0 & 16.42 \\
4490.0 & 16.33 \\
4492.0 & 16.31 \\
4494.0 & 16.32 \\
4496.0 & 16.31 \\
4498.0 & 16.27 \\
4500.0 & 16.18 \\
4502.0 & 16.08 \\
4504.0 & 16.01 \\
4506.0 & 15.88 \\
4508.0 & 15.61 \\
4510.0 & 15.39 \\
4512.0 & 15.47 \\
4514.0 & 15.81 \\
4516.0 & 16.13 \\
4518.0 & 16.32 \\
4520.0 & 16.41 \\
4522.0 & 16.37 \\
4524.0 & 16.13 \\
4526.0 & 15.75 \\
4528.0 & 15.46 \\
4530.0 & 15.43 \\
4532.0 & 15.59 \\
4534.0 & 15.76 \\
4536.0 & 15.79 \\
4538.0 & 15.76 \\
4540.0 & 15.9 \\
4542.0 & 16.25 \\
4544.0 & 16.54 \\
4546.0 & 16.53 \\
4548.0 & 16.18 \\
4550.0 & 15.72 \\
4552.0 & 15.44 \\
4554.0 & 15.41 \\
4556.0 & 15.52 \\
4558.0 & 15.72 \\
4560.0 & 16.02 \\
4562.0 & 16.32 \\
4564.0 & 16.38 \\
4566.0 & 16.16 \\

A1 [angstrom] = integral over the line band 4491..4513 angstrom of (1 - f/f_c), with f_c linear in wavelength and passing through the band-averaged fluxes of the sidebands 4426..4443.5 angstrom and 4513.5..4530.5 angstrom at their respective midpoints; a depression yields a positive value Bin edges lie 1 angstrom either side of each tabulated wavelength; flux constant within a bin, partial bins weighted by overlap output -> 0.1 angstrom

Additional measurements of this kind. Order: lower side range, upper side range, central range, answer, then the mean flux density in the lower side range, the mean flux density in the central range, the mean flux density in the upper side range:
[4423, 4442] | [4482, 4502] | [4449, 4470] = -0.7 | 16.1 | 16.8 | 16.3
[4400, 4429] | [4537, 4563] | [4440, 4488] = -1.1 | 16.3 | 16.5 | 15.9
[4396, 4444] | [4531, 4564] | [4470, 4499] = -0.5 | 16.3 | 16.4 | 15.9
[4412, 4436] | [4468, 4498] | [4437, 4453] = 0.1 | 16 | 16.1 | 16.4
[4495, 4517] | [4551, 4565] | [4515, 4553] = -0.2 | 15.9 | 16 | 15.8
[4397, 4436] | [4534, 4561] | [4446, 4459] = -0.2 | 16.3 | 16.5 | 15.9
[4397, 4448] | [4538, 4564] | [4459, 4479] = -0.8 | 16.3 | 16.8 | 16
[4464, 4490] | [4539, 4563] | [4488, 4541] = 1.0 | 16.6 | 16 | 16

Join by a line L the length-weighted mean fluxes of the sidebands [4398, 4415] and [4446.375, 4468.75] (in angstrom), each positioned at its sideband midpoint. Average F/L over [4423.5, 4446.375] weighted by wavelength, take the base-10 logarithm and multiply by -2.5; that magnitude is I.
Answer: 0.04 mag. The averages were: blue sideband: 16.8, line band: 16.1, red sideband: 16.7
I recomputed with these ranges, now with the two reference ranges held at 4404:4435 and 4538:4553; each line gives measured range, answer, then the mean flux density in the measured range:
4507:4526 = 0.011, 15.9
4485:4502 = -0.011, 16.3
